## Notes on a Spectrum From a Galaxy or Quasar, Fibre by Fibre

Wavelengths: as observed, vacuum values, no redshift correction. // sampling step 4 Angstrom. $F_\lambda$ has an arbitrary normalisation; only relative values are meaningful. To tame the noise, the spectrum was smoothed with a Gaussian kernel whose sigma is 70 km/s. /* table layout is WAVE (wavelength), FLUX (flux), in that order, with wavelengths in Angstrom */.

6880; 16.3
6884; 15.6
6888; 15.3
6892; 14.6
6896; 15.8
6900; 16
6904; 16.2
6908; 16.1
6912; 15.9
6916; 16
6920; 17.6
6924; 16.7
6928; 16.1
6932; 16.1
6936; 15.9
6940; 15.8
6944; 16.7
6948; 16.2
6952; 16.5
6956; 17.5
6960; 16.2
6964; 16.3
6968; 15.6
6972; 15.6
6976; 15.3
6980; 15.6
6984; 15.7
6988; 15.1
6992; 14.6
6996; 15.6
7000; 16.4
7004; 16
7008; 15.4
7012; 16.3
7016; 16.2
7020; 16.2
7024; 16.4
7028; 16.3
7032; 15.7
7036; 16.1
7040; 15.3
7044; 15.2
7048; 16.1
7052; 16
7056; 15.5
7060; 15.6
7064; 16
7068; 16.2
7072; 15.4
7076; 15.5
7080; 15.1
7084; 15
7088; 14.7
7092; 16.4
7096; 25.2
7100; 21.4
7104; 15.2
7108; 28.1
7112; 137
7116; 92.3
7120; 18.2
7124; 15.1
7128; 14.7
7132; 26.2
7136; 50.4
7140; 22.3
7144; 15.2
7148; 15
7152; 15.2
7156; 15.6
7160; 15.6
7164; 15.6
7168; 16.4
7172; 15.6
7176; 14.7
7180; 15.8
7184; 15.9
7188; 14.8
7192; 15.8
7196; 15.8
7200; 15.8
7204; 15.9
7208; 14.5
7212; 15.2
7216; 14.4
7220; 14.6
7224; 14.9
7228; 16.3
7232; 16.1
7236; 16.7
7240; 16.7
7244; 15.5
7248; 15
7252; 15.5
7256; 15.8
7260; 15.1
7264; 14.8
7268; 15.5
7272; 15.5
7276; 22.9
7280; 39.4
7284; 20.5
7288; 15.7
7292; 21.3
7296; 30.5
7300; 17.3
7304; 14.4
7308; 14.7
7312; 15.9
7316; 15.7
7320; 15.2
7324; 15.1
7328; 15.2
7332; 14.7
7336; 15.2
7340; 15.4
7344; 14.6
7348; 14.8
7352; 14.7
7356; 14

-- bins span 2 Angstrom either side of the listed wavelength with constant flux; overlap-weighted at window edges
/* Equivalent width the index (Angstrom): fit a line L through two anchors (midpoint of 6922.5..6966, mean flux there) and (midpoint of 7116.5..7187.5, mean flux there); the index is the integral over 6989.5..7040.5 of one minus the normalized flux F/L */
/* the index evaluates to 5.07 Angstrom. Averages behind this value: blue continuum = 16.4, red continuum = 20.1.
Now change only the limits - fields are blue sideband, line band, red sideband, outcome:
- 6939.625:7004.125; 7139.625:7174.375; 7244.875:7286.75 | 3.5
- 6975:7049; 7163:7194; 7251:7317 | 3.7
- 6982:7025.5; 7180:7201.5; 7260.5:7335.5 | 2.3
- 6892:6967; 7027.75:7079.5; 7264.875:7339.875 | 3.9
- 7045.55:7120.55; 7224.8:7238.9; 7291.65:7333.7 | 3.1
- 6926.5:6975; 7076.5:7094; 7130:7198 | 2.4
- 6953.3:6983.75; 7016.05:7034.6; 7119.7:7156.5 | 1.6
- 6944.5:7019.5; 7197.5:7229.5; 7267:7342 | 4.6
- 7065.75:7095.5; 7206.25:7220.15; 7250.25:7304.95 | 2.9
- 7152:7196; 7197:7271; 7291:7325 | 4.8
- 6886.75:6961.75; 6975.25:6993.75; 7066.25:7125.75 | 5.2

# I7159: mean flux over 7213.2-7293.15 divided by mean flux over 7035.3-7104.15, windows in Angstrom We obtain 1.1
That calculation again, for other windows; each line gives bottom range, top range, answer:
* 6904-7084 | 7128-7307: 1.13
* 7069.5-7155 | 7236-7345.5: 0.61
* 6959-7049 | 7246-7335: 1.14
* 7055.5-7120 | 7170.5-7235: 0.52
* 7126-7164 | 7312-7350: 0.73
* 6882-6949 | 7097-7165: 1.96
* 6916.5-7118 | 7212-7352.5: 0.84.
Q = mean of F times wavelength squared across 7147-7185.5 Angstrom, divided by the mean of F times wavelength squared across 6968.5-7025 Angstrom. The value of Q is 1.04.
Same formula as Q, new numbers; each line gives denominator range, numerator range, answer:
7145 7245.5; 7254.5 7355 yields 1.16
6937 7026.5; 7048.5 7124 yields 1.79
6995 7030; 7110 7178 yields 1.95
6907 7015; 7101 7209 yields 1.66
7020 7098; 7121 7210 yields 1.13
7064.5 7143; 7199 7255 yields 0.54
